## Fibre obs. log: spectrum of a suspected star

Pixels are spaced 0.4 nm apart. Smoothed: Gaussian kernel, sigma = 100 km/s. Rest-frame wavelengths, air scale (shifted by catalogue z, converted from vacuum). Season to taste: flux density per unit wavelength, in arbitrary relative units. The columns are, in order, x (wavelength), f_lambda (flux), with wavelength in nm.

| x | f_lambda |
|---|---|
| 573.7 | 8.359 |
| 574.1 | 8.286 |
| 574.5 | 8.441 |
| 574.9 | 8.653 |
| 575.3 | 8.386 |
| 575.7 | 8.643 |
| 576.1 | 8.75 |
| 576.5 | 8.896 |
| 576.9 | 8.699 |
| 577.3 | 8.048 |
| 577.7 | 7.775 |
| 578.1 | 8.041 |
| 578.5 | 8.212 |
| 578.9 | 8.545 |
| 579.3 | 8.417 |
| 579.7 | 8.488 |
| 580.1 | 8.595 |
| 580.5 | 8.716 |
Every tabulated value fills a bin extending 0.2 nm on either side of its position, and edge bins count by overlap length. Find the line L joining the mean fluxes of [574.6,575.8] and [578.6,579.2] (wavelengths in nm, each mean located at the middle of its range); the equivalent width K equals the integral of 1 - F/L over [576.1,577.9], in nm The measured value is 0.023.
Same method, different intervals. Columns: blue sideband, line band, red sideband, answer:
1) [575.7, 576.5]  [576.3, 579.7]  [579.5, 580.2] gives 0.12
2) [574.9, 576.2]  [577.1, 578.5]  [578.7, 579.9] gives 0.09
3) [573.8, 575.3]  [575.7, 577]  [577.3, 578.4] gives -0.09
